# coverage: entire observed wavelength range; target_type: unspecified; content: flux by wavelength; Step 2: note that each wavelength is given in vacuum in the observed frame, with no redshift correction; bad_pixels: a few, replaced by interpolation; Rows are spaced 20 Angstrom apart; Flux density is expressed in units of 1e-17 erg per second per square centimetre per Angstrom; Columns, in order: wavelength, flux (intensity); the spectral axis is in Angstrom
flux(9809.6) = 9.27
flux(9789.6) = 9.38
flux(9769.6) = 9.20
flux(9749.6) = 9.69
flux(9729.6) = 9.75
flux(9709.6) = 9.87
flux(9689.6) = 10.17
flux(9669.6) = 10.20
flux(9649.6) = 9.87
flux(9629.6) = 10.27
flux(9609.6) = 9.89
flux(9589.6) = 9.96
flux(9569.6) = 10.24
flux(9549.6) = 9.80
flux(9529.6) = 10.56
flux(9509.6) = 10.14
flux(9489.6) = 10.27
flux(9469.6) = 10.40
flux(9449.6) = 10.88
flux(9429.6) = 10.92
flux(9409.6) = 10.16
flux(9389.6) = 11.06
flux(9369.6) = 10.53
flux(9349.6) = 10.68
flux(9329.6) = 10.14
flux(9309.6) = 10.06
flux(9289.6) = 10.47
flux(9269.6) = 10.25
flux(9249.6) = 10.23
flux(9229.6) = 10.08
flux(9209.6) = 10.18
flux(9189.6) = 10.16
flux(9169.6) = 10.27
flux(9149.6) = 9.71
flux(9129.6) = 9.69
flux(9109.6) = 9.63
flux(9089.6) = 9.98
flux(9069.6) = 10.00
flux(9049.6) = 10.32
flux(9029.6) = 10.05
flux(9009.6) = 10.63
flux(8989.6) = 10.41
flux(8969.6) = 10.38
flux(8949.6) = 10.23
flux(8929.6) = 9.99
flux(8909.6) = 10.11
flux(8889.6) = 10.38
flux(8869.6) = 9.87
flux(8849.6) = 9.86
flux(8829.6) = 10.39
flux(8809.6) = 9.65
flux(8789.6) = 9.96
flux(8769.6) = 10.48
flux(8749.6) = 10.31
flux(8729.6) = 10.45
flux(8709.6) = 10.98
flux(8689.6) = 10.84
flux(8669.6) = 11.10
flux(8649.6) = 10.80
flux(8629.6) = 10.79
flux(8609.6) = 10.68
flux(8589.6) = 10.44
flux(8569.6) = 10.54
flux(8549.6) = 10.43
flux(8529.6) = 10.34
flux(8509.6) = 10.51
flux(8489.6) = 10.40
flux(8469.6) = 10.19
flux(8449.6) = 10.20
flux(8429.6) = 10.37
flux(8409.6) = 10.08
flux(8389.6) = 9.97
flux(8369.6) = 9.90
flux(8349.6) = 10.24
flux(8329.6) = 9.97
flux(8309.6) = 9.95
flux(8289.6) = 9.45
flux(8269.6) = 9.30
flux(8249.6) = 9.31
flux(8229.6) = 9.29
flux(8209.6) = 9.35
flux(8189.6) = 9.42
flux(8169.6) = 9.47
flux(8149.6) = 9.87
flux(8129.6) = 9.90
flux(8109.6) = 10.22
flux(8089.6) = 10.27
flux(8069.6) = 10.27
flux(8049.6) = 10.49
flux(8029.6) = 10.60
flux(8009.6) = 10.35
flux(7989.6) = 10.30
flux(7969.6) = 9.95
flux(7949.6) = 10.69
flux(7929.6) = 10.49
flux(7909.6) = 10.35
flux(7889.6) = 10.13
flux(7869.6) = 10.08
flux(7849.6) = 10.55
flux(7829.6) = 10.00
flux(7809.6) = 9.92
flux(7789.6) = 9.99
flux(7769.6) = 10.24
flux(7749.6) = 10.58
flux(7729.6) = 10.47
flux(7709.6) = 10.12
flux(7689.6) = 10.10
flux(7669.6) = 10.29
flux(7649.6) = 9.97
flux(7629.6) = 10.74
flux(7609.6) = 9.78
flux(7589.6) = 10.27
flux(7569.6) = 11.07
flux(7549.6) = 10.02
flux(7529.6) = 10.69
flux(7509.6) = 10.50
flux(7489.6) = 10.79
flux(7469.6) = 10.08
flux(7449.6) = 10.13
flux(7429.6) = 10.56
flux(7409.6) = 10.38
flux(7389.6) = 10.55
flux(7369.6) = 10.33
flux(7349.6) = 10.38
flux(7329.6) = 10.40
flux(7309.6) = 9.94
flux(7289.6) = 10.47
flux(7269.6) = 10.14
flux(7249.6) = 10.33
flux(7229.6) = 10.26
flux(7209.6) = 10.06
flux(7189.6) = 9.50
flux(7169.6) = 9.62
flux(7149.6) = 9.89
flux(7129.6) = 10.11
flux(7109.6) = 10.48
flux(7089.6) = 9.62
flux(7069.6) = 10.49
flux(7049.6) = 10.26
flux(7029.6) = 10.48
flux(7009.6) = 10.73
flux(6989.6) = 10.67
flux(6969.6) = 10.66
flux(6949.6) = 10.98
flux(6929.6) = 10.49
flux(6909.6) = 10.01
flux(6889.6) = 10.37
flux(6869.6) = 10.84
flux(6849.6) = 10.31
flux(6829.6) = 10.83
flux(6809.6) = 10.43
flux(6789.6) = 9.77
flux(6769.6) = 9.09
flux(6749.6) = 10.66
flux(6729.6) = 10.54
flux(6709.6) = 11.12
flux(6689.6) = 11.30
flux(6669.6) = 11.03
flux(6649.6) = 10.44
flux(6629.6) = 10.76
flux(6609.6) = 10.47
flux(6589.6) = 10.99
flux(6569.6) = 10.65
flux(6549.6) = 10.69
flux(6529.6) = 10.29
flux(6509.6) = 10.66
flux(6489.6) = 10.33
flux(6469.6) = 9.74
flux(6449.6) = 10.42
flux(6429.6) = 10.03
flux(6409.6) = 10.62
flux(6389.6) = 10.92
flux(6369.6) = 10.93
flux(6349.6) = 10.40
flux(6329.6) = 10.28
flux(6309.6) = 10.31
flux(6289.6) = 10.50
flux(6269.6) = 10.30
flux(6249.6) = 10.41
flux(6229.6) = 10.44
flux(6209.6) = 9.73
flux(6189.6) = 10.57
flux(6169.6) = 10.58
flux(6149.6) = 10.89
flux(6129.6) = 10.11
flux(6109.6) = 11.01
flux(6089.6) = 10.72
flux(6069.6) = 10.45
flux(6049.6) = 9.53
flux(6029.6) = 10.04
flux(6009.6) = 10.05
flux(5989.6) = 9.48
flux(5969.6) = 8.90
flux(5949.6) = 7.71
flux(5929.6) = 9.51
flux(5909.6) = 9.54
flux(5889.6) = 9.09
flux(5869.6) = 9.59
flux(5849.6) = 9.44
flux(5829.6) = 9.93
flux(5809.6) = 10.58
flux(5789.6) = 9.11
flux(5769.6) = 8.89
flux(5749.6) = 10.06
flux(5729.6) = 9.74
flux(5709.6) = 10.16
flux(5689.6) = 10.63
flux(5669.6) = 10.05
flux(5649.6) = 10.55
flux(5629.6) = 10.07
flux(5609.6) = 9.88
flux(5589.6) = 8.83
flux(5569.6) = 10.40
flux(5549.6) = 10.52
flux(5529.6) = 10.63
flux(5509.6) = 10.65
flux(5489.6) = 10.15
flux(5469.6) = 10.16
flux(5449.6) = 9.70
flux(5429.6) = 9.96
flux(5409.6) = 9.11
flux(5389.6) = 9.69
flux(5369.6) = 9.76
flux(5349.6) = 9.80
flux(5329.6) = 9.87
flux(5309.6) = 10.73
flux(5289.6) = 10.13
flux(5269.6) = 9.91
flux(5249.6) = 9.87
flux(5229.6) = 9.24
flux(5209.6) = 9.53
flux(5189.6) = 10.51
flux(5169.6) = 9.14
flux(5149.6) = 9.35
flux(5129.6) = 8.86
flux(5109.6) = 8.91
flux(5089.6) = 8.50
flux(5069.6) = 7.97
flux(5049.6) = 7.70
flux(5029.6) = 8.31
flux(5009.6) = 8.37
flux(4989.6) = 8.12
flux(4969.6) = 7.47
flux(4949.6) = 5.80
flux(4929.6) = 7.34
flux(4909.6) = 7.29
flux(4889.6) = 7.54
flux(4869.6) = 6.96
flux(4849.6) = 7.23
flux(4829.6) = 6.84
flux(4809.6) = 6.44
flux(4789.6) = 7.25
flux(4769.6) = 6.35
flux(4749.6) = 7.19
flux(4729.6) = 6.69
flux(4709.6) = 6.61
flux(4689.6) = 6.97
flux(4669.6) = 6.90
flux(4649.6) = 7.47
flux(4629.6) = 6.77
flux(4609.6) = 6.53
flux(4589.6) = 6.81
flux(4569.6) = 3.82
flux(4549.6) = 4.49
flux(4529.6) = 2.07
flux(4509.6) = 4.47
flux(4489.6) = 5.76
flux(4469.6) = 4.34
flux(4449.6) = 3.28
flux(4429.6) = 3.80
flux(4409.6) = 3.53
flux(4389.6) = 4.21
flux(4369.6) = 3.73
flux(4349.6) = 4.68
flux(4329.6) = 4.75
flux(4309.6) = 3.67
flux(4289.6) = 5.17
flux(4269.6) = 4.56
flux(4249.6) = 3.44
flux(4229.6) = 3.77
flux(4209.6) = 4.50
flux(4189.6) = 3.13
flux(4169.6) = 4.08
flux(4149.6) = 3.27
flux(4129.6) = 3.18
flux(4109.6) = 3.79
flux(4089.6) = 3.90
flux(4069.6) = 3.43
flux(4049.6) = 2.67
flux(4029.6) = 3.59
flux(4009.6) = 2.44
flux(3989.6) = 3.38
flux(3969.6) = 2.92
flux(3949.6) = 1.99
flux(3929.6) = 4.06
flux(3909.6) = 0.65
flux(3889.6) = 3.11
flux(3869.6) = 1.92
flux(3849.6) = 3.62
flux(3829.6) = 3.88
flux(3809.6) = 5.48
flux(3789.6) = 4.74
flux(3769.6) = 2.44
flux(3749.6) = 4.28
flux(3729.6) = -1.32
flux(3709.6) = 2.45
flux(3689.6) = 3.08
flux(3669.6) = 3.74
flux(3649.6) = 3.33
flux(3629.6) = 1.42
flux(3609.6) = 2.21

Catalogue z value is 0.150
